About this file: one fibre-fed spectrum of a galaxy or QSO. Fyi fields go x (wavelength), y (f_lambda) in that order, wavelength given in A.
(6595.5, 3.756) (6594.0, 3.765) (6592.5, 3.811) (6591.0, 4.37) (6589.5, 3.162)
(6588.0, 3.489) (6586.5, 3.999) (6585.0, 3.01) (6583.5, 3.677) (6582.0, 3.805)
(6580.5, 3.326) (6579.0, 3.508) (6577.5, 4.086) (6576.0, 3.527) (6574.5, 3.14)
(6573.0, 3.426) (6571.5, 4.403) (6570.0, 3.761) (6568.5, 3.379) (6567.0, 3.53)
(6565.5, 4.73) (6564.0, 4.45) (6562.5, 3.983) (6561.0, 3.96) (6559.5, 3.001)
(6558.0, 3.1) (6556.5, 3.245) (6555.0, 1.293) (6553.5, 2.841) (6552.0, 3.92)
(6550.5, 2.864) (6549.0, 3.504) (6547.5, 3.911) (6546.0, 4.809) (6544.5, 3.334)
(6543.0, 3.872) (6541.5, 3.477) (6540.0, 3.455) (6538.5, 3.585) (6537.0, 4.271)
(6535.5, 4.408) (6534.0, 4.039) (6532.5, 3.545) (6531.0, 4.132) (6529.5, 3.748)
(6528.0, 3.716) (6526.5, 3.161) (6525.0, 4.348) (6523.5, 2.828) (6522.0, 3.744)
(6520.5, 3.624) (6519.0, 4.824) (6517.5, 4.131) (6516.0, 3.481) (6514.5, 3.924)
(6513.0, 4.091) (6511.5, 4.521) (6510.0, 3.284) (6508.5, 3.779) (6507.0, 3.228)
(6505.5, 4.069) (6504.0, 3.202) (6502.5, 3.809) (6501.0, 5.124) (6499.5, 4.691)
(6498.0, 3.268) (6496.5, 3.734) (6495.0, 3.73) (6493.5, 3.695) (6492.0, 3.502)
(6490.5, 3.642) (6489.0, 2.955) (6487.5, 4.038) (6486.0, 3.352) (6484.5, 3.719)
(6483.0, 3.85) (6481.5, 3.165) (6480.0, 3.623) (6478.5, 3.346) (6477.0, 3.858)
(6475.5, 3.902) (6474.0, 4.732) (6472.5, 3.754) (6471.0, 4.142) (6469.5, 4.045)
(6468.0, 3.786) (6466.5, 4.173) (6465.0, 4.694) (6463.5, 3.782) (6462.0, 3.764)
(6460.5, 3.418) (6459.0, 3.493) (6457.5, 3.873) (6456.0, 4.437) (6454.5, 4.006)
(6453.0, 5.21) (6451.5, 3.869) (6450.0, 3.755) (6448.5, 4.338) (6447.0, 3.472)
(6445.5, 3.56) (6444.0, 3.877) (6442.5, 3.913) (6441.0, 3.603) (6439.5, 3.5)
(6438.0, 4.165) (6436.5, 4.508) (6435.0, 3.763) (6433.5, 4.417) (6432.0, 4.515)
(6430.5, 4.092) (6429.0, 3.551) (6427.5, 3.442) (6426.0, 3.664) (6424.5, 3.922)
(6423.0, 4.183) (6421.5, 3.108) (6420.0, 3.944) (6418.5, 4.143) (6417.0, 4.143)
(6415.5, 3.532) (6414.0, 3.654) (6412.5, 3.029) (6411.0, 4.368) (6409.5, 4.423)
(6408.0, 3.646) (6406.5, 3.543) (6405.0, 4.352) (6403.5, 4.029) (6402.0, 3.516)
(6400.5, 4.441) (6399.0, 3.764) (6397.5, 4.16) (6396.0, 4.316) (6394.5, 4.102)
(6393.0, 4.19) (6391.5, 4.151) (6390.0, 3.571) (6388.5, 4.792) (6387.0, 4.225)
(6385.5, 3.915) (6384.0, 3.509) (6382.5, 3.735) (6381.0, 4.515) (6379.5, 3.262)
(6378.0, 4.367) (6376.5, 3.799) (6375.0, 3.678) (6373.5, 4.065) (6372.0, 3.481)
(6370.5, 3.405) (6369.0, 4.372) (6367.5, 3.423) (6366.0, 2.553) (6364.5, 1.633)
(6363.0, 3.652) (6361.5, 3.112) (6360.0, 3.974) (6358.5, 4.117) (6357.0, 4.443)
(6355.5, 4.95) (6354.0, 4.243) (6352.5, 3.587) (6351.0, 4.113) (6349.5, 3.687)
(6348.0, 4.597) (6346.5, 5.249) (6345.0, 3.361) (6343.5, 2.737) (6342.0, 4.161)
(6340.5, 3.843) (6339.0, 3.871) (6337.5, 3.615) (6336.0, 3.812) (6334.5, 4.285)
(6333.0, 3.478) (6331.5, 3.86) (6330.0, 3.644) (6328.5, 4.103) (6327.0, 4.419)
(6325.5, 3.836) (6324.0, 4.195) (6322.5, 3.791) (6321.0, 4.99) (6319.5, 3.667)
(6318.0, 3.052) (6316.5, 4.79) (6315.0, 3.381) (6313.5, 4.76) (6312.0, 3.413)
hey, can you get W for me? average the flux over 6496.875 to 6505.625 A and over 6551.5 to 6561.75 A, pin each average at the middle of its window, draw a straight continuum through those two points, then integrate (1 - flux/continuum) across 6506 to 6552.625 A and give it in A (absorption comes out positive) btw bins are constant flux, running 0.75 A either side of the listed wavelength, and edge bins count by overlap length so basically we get -3.9 A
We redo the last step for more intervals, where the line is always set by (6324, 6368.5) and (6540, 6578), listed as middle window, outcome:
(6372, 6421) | -2.54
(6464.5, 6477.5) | -1.56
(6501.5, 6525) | -1.13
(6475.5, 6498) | 0.44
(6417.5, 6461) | -2.53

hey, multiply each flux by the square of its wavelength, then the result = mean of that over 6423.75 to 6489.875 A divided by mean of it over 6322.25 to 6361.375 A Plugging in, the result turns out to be 1.01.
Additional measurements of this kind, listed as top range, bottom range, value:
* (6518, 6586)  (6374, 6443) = 0.97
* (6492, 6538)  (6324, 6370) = 1.06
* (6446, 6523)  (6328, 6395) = 1.05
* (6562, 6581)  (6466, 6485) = 1.01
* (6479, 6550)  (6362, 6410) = 1.03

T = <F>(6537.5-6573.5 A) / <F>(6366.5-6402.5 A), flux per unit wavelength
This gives 0.9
